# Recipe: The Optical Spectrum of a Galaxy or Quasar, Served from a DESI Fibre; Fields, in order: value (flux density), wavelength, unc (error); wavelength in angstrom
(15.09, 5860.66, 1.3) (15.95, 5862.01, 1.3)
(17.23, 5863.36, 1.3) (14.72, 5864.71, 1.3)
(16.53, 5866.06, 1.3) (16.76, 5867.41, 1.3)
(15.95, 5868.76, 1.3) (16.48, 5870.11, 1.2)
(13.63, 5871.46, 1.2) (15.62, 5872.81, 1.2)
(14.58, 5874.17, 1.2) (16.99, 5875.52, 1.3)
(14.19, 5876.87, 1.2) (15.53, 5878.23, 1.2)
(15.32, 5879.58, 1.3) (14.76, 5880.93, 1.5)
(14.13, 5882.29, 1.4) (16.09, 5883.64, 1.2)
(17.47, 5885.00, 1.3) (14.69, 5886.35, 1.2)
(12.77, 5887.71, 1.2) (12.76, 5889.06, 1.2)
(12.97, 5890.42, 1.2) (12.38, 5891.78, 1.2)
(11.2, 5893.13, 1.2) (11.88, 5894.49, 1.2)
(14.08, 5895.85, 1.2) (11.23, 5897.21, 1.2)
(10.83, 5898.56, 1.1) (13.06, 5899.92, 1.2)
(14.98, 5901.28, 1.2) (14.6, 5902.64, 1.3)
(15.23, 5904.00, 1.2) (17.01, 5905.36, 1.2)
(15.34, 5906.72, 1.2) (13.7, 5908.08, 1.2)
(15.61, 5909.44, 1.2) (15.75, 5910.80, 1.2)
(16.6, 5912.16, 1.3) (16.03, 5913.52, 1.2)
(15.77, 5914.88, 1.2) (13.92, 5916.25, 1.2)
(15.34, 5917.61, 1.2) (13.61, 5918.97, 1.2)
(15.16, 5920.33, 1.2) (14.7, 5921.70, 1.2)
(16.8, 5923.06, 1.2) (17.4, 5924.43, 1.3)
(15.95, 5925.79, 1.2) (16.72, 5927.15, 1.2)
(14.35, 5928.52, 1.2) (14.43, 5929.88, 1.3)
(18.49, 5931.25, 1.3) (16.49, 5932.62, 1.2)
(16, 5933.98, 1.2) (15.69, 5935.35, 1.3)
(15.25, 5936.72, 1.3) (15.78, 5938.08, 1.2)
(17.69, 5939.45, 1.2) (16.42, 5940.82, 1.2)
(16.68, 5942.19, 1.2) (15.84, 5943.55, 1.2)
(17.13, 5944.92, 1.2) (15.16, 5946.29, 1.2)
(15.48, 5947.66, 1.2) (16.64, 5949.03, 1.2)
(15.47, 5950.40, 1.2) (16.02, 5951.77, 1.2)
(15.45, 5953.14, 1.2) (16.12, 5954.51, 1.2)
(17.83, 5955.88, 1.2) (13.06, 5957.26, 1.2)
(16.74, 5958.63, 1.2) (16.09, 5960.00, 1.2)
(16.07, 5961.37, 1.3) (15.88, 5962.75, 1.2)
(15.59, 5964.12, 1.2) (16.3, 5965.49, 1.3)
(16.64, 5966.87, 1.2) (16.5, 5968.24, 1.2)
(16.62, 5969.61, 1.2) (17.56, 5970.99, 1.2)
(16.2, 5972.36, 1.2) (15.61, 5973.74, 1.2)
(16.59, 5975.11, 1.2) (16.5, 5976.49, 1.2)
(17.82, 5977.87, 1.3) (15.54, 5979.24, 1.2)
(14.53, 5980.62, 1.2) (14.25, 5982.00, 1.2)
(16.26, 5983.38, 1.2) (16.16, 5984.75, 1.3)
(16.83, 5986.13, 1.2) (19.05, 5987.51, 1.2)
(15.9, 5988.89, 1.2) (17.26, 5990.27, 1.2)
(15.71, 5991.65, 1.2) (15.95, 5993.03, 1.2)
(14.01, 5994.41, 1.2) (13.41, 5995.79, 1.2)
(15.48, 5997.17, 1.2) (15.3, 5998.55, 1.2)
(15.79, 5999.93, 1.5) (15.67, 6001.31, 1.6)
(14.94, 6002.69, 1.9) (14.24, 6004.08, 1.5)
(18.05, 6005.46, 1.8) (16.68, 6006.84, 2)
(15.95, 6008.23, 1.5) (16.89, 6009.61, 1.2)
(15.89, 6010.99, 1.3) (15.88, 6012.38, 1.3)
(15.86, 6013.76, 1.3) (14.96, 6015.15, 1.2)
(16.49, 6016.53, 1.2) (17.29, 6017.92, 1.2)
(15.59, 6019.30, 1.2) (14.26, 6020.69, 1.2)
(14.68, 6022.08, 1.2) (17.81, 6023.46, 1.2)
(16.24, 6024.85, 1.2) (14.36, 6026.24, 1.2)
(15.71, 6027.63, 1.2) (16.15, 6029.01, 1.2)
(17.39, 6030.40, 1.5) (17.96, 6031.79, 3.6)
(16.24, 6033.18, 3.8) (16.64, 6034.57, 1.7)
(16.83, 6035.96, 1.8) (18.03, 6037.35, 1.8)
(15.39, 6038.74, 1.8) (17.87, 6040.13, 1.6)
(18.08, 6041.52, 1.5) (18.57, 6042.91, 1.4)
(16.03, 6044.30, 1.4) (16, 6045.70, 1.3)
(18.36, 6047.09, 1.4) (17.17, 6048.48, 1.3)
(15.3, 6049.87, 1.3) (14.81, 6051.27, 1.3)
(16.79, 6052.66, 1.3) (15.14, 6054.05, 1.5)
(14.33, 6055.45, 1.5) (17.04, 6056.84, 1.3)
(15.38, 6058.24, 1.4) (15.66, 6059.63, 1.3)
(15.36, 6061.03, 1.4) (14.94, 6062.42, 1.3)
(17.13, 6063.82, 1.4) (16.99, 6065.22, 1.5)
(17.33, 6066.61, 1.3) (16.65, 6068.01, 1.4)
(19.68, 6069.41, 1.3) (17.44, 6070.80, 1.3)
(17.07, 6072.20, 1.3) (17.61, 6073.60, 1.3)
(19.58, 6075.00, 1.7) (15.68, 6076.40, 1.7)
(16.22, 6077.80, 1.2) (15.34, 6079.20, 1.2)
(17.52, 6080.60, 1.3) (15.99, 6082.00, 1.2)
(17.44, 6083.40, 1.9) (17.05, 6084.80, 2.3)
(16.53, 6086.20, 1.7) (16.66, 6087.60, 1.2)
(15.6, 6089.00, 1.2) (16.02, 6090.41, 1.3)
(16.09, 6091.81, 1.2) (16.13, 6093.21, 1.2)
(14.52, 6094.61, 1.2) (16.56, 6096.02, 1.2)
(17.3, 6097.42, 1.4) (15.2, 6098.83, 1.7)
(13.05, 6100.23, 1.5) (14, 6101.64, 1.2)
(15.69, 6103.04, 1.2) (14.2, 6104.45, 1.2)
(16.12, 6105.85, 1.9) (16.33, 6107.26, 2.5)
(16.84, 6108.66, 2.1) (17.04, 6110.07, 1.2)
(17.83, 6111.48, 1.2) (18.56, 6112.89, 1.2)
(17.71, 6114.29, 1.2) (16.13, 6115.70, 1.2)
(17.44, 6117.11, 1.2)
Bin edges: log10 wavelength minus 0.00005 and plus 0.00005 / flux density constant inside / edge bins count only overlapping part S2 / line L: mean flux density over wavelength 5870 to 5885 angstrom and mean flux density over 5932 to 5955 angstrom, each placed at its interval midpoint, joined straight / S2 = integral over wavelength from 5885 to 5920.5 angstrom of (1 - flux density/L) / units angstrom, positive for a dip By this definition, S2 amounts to 3.27 angstrom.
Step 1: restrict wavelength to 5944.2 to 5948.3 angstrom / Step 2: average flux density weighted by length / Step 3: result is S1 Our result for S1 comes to 15.9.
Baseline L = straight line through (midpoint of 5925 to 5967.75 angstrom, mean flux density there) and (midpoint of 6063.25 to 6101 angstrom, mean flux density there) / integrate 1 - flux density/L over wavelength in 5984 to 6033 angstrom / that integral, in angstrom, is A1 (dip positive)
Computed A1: 0.92 angstrom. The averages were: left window 16.1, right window 16.6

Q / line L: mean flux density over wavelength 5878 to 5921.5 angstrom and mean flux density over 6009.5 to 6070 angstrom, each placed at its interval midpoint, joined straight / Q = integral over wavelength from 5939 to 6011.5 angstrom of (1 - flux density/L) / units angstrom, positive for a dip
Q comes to -2.9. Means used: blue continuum 14.4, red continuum 16.4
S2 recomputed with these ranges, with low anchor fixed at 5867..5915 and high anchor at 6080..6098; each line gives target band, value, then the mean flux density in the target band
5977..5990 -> -0.7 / 16.3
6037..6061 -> -0.6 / 16.4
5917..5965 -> -2.8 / 15.9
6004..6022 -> -0.4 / 16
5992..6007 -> 0.2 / 15.4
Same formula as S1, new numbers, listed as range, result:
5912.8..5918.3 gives 15.3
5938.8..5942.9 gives 16.9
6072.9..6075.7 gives 18.6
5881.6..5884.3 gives 15.1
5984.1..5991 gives 17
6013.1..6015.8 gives 15.4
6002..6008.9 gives 16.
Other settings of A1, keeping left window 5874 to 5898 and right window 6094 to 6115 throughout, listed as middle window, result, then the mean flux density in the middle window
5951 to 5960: -0.74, 15.9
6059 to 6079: -1.50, 16.9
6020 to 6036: -0.84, 16.2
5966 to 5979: -1.57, 16.6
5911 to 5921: -0.64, 15.2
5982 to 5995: -1.10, 16.3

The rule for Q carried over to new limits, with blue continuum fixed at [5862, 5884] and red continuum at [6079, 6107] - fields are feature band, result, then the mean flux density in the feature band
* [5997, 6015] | -0.2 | 15.9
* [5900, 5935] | 0.1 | 15.6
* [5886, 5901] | 2.9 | 12.5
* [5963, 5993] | -1.2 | 16.3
